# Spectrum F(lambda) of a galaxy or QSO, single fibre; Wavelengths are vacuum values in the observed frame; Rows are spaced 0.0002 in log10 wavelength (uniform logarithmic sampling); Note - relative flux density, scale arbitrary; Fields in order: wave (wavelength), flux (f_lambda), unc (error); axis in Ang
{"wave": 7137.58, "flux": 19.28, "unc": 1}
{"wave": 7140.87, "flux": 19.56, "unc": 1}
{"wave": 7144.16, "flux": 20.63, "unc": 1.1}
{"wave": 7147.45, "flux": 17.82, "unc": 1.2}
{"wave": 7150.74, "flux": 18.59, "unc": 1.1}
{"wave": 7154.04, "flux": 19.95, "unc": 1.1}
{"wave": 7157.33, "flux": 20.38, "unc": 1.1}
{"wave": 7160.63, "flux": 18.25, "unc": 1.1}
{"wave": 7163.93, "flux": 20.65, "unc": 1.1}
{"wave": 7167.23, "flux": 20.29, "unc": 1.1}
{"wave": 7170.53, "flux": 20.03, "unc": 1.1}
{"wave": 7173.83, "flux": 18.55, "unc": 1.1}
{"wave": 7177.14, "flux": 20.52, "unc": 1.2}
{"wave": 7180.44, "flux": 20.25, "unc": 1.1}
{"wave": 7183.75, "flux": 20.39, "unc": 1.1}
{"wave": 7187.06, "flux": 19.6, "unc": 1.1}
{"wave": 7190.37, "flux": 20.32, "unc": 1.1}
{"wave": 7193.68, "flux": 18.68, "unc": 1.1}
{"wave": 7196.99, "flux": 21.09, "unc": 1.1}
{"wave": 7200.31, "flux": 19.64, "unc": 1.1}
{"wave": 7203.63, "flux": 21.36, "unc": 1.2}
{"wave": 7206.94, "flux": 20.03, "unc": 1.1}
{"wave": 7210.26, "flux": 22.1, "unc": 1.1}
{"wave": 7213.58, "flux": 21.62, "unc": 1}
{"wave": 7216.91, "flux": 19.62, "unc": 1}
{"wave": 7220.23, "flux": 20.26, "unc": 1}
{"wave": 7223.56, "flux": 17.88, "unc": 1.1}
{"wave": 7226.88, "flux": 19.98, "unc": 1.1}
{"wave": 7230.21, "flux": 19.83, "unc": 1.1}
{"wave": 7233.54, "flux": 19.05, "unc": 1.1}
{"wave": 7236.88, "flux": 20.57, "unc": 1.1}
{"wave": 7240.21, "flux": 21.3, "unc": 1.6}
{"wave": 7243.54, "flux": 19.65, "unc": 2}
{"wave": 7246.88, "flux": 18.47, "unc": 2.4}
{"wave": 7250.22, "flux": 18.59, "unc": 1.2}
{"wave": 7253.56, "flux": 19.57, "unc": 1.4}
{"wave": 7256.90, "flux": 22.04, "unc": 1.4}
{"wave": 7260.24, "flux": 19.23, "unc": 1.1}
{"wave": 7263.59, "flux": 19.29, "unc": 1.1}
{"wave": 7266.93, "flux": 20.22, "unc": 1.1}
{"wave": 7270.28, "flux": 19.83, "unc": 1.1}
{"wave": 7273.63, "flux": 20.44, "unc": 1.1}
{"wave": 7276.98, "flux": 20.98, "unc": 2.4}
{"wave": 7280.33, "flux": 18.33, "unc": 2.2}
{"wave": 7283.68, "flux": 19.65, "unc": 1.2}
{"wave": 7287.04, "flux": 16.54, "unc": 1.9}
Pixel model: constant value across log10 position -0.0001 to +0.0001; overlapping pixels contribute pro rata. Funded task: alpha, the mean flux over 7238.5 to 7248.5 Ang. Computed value 19.8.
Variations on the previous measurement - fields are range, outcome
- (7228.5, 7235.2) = 19.4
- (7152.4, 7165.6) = 19.8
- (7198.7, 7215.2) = 21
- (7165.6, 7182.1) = 19.9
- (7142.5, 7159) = 19.5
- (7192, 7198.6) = 19.9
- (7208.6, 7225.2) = 20.3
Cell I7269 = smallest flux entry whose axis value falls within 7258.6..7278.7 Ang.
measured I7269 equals 19.23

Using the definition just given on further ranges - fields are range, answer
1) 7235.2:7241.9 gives 20.57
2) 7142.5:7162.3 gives 17.82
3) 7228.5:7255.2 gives 18.47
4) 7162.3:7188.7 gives 18.55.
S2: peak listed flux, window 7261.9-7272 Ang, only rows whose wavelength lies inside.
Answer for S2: 20.22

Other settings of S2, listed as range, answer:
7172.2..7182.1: 20.52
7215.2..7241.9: 21.3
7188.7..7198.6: 21.09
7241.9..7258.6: 22.04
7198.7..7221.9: 22.1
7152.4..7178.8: 20.65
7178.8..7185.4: 20.39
